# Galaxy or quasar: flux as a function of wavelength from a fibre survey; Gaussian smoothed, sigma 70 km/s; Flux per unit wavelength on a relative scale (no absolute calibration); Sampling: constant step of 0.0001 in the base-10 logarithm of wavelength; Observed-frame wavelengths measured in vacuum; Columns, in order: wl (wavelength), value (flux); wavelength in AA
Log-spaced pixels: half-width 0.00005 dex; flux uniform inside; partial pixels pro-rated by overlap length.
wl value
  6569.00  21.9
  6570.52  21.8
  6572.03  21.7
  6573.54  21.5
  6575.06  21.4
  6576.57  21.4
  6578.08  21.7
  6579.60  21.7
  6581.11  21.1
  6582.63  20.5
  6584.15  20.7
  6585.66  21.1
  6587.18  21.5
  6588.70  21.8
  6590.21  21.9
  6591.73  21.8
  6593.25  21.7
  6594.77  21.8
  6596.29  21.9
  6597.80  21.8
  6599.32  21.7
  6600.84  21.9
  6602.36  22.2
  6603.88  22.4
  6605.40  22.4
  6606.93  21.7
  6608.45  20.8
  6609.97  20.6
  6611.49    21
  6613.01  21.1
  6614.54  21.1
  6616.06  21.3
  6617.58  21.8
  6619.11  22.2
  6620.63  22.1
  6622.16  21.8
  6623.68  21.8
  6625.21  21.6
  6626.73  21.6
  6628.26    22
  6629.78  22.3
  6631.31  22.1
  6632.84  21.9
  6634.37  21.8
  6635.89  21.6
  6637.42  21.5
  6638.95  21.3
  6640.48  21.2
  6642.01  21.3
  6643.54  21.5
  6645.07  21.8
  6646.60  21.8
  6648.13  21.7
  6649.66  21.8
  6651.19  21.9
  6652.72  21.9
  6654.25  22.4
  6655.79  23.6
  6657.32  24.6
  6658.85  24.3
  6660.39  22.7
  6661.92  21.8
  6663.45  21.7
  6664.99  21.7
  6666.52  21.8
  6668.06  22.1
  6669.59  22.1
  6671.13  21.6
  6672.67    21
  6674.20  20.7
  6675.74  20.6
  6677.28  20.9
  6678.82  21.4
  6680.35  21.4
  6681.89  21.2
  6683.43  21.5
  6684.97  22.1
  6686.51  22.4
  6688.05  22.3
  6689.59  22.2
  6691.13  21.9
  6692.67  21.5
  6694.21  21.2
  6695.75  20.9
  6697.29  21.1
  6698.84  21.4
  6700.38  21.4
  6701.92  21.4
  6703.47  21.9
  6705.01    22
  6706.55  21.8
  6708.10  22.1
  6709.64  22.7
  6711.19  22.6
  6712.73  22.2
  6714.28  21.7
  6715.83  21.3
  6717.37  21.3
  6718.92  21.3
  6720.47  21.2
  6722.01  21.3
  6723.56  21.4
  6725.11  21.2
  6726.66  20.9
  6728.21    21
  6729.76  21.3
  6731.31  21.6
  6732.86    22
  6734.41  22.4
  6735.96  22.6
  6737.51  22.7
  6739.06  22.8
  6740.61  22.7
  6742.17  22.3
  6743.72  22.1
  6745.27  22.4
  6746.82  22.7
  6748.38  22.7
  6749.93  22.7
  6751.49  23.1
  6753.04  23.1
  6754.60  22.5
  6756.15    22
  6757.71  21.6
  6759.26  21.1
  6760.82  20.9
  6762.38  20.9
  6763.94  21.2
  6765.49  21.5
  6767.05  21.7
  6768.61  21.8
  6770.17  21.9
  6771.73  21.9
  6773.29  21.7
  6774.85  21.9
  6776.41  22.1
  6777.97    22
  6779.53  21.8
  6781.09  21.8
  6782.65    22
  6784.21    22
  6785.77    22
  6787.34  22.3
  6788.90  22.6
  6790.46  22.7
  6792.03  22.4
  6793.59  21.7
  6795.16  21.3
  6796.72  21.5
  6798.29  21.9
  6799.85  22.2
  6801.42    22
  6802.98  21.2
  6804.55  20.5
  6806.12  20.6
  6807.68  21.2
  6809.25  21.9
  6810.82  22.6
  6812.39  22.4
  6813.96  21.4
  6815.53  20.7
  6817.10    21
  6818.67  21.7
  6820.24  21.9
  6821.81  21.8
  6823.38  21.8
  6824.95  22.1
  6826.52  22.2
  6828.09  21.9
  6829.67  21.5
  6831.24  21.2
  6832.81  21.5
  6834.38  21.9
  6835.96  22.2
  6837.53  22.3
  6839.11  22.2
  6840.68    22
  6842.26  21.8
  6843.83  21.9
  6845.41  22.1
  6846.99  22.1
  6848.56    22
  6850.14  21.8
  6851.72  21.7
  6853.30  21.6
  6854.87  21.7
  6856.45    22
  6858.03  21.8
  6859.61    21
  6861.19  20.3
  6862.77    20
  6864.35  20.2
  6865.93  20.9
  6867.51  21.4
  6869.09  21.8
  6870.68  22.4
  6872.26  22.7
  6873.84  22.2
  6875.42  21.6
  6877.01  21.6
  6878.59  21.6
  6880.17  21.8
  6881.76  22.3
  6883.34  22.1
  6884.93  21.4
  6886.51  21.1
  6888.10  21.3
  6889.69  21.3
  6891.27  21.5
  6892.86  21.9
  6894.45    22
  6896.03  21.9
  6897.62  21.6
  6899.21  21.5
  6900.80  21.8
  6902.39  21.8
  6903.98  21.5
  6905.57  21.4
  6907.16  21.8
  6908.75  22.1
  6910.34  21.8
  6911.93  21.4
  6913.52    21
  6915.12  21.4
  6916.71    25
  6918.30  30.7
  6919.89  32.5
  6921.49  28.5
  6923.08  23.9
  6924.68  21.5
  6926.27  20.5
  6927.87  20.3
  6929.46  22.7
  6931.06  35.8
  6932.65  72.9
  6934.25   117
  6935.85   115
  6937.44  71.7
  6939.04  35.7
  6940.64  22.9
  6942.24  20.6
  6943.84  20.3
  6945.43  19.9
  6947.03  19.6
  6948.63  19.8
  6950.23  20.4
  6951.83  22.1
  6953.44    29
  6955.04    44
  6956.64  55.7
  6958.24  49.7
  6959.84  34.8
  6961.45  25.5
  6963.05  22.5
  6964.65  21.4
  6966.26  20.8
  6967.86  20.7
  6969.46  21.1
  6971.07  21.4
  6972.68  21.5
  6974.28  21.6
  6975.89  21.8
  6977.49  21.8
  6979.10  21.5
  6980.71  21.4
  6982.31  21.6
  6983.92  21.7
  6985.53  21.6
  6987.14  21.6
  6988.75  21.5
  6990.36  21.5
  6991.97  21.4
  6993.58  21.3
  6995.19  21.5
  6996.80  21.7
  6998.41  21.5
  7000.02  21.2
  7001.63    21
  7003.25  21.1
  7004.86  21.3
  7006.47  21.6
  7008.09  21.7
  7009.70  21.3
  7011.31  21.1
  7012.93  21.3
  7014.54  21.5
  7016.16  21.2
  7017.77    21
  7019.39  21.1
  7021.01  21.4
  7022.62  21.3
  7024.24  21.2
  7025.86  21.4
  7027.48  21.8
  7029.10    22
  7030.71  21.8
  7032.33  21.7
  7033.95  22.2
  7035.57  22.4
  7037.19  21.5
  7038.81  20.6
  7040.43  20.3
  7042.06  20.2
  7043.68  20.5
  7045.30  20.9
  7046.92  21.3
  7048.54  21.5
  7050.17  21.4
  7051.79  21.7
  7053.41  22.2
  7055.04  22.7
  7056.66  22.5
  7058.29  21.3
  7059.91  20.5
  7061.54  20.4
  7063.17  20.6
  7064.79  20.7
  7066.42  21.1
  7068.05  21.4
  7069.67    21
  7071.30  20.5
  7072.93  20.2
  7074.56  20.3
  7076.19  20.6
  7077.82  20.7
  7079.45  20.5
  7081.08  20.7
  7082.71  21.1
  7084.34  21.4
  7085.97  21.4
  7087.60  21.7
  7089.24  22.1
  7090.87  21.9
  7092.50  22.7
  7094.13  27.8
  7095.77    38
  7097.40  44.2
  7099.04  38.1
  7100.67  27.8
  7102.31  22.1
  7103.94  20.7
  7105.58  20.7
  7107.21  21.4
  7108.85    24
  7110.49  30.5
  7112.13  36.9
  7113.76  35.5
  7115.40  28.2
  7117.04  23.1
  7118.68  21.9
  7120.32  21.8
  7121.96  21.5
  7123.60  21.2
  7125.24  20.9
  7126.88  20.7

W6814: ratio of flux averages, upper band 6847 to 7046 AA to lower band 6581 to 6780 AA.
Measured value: 1.15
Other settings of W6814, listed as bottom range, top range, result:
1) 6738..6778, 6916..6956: 1.66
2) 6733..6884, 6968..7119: 1.04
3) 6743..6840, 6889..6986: 1.33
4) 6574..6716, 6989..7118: 1.05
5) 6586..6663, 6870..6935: 1.20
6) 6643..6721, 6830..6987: 1.20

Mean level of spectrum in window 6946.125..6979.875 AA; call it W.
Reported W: 26.5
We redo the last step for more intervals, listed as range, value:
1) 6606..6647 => 21.6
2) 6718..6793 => 22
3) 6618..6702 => 21.8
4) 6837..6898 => 21.7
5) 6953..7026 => 23.8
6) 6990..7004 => 21.3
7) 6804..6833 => 21.6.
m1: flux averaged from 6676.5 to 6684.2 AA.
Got 21.3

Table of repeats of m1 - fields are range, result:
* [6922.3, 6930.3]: 21.8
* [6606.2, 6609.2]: 21.3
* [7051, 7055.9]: 22.2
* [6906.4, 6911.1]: 21.9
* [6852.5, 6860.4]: 21.6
